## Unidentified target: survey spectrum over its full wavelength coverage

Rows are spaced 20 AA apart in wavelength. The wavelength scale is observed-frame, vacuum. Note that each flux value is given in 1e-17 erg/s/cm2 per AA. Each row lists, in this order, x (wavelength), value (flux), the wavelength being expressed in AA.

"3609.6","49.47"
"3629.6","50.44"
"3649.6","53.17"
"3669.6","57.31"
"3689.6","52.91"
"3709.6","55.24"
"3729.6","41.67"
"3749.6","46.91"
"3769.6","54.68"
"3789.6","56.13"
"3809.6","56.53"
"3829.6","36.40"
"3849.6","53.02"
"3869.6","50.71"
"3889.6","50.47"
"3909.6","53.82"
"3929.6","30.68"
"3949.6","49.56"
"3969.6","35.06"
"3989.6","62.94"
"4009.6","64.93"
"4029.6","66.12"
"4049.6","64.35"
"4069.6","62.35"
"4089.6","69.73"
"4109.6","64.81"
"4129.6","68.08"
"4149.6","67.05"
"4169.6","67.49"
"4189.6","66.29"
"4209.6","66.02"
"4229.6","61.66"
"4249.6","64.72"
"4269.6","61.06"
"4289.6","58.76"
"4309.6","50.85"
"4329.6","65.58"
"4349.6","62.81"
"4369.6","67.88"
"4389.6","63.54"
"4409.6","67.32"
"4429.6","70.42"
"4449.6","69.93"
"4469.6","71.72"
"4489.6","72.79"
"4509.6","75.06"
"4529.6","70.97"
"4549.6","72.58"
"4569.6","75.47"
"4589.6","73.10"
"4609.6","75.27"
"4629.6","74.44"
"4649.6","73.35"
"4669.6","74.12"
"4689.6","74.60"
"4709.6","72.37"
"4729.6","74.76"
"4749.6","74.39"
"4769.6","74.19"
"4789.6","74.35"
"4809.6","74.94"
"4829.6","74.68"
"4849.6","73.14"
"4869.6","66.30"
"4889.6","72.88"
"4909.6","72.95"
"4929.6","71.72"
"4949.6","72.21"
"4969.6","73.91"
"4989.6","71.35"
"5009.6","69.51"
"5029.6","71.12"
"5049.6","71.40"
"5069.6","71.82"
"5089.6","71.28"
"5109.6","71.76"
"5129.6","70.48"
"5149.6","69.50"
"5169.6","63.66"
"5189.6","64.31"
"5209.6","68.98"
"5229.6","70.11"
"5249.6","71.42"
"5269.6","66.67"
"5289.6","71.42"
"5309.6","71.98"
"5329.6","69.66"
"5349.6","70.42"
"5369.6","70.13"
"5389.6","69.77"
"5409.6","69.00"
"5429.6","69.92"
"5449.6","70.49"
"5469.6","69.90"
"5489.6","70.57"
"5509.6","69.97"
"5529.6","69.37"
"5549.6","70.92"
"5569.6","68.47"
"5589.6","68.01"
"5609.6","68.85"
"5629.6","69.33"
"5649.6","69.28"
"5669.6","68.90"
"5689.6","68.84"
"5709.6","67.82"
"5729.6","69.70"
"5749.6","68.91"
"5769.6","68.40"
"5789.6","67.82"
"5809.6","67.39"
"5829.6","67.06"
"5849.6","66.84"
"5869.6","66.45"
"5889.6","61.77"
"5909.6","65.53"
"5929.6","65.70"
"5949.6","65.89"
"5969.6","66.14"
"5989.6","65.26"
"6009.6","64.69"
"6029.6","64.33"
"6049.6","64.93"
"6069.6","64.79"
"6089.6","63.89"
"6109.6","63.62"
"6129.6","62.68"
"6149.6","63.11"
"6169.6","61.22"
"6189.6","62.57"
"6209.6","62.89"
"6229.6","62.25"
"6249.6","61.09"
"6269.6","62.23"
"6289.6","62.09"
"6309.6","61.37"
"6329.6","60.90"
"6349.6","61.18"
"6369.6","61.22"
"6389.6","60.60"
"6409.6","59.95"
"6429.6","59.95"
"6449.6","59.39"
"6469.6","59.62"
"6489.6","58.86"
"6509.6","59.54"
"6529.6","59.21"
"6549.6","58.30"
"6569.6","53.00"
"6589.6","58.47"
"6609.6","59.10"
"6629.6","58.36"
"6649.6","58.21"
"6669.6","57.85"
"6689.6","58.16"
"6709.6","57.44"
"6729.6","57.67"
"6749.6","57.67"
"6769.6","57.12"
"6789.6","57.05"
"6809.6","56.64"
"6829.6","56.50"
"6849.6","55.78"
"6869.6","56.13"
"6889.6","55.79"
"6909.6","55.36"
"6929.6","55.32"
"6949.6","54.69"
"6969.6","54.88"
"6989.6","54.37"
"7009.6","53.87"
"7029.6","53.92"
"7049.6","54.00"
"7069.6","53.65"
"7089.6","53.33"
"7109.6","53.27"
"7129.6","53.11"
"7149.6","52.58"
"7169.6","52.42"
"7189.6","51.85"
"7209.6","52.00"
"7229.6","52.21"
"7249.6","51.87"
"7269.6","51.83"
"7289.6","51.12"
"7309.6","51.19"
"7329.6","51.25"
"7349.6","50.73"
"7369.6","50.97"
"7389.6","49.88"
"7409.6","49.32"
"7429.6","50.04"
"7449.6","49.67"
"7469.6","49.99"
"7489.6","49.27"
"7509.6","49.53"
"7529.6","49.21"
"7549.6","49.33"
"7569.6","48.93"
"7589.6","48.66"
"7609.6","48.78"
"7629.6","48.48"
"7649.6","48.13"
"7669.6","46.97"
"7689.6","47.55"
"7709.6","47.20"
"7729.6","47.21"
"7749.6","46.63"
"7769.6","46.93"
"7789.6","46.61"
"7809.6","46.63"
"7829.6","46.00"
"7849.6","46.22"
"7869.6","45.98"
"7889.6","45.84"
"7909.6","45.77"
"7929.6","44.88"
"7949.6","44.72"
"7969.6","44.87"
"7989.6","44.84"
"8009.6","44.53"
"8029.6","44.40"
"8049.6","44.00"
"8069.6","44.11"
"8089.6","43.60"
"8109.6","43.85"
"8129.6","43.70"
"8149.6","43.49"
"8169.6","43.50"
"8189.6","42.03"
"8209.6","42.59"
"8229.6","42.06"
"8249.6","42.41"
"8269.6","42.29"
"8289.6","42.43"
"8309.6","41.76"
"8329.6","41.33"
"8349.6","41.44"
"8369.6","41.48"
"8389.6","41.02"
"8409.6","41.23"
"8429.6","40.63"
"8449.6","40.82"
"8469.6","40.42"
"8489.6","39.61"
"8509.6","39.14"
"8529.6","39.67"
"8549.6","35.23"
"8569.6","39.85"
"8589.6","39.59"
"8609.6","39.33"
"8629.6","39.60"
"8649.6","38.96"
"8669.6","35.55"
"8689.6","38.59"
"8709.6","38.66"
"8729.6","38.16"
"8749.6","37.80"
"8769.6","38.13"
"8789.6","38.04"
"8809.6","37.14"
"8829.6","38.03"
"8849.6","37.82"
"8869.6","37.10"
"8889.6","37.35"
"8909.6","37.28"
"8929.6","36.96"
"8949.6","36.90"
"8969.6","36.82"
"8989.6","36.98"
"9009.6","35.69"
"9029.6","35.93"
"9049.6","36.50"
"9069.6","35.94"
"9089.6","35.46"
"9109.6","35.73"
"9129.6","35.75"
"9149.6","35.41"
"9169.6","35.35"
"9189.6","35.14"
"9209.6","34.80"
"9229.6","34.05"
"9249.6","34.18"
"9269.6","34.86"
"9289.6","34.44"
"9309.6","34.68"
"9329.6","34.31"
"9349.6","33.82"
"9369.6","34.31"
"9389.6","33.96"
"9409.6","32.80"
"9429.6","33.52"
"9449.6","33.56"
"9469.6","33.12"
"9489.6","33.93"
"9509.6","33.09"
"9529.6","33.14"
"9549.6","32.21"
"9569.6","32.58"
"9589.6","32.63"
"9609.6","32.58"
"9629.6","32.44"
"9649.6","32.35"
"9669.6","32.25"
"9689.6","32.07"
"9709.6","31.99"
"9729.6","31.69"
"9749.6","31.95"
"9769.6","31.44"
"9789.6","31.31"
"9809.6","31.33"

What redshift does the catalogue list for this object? 0.000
